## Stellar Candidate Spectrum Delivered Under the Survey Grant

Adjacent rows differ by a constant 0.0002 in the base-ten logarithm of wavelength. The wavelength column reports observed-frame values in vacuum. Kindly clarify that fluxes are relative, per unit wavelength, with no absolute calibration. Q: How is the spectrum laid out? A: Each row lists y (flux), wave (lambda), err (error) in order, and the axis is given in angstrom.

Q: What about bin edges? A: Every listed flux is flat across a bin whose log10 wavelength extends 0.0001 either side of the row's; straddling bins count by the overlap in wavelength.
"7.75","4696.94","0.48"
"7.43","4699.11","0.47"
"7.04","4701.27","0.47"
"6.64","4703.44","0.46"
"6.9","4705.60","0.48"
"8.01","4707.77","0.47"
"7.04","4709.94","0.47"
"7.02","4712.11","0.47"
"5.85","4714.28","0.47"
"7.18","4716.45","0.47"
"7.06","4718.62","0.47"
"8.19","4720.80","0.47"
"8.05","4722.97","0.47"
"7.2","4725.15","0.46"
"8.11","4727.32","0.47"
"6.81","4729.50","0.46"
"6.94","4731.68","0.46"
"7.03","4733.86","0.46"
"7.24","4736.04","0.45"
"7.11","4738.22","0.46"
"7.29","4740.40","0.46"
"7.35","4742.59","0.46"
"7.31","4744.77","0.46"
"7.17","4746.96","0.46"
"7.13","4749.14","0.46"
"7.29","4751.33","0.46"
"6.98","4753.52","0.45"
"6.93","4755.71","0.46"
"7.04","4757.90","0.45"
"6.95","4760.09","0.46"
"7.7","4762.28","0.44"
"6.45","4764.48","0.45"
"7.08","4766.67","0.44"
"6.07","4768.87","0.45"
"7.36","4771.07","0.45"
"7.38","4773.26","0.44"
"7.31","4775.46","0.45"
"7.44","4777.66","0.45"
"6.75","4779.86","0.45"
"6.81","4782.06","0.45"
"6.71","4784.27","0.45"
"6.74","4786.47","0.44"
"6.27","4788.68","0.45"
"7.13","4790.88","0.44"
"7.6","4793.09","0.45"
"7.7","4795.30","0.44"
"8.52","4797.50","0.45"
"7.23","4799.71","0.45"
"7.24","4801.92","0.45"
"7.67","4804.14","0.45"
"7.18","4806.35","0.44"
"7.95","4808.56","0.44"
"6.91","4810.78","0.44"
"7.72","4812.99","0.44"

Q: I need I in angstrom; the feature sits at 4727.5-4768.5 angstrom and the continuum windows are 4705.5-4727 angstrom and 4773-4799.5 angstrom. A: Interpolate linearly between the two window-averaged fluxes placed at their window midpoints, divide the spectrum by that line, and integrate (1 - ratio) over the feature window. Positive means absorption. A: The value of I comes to 0.8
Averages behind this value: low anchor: 7.3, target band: 7.1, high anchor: 7.19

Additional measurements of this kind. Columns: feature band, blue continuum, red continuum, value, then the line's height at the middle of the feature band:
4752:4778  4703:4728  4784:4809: 0.93 angstrom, 7.31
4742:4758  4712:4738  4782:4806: 0.19 angstrom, 7.24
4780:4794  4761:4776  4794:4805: 1.05 angstrom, 7.42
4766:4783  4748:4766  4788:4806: 0.47 angstrom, 7.23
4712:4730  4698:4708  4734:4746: -0.29 angstrom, 7.19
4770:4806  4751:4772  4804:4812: -0.10 angstrom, 7.22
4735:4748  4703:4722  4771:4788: -0.30 angstrom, 7.08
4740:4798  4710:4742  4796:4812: 2.21 angstrom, 7.39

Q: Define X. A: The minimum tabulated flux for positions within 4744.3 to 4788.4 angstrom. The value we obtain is 6.07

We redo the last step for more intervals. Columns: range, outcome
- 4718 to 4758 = 6.81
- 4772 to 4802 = 6.27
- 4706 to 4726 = 5.85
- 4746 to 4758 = 6.93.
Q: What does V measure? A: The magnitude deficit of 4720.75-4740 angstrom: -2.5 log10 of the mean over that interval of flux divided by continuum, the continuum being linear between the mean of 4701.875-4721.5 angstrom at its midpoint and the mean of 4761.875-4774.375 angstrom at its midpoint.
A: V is -0.05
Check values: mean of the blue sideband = 7.07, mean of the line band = 7.36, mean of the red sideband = 6.97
